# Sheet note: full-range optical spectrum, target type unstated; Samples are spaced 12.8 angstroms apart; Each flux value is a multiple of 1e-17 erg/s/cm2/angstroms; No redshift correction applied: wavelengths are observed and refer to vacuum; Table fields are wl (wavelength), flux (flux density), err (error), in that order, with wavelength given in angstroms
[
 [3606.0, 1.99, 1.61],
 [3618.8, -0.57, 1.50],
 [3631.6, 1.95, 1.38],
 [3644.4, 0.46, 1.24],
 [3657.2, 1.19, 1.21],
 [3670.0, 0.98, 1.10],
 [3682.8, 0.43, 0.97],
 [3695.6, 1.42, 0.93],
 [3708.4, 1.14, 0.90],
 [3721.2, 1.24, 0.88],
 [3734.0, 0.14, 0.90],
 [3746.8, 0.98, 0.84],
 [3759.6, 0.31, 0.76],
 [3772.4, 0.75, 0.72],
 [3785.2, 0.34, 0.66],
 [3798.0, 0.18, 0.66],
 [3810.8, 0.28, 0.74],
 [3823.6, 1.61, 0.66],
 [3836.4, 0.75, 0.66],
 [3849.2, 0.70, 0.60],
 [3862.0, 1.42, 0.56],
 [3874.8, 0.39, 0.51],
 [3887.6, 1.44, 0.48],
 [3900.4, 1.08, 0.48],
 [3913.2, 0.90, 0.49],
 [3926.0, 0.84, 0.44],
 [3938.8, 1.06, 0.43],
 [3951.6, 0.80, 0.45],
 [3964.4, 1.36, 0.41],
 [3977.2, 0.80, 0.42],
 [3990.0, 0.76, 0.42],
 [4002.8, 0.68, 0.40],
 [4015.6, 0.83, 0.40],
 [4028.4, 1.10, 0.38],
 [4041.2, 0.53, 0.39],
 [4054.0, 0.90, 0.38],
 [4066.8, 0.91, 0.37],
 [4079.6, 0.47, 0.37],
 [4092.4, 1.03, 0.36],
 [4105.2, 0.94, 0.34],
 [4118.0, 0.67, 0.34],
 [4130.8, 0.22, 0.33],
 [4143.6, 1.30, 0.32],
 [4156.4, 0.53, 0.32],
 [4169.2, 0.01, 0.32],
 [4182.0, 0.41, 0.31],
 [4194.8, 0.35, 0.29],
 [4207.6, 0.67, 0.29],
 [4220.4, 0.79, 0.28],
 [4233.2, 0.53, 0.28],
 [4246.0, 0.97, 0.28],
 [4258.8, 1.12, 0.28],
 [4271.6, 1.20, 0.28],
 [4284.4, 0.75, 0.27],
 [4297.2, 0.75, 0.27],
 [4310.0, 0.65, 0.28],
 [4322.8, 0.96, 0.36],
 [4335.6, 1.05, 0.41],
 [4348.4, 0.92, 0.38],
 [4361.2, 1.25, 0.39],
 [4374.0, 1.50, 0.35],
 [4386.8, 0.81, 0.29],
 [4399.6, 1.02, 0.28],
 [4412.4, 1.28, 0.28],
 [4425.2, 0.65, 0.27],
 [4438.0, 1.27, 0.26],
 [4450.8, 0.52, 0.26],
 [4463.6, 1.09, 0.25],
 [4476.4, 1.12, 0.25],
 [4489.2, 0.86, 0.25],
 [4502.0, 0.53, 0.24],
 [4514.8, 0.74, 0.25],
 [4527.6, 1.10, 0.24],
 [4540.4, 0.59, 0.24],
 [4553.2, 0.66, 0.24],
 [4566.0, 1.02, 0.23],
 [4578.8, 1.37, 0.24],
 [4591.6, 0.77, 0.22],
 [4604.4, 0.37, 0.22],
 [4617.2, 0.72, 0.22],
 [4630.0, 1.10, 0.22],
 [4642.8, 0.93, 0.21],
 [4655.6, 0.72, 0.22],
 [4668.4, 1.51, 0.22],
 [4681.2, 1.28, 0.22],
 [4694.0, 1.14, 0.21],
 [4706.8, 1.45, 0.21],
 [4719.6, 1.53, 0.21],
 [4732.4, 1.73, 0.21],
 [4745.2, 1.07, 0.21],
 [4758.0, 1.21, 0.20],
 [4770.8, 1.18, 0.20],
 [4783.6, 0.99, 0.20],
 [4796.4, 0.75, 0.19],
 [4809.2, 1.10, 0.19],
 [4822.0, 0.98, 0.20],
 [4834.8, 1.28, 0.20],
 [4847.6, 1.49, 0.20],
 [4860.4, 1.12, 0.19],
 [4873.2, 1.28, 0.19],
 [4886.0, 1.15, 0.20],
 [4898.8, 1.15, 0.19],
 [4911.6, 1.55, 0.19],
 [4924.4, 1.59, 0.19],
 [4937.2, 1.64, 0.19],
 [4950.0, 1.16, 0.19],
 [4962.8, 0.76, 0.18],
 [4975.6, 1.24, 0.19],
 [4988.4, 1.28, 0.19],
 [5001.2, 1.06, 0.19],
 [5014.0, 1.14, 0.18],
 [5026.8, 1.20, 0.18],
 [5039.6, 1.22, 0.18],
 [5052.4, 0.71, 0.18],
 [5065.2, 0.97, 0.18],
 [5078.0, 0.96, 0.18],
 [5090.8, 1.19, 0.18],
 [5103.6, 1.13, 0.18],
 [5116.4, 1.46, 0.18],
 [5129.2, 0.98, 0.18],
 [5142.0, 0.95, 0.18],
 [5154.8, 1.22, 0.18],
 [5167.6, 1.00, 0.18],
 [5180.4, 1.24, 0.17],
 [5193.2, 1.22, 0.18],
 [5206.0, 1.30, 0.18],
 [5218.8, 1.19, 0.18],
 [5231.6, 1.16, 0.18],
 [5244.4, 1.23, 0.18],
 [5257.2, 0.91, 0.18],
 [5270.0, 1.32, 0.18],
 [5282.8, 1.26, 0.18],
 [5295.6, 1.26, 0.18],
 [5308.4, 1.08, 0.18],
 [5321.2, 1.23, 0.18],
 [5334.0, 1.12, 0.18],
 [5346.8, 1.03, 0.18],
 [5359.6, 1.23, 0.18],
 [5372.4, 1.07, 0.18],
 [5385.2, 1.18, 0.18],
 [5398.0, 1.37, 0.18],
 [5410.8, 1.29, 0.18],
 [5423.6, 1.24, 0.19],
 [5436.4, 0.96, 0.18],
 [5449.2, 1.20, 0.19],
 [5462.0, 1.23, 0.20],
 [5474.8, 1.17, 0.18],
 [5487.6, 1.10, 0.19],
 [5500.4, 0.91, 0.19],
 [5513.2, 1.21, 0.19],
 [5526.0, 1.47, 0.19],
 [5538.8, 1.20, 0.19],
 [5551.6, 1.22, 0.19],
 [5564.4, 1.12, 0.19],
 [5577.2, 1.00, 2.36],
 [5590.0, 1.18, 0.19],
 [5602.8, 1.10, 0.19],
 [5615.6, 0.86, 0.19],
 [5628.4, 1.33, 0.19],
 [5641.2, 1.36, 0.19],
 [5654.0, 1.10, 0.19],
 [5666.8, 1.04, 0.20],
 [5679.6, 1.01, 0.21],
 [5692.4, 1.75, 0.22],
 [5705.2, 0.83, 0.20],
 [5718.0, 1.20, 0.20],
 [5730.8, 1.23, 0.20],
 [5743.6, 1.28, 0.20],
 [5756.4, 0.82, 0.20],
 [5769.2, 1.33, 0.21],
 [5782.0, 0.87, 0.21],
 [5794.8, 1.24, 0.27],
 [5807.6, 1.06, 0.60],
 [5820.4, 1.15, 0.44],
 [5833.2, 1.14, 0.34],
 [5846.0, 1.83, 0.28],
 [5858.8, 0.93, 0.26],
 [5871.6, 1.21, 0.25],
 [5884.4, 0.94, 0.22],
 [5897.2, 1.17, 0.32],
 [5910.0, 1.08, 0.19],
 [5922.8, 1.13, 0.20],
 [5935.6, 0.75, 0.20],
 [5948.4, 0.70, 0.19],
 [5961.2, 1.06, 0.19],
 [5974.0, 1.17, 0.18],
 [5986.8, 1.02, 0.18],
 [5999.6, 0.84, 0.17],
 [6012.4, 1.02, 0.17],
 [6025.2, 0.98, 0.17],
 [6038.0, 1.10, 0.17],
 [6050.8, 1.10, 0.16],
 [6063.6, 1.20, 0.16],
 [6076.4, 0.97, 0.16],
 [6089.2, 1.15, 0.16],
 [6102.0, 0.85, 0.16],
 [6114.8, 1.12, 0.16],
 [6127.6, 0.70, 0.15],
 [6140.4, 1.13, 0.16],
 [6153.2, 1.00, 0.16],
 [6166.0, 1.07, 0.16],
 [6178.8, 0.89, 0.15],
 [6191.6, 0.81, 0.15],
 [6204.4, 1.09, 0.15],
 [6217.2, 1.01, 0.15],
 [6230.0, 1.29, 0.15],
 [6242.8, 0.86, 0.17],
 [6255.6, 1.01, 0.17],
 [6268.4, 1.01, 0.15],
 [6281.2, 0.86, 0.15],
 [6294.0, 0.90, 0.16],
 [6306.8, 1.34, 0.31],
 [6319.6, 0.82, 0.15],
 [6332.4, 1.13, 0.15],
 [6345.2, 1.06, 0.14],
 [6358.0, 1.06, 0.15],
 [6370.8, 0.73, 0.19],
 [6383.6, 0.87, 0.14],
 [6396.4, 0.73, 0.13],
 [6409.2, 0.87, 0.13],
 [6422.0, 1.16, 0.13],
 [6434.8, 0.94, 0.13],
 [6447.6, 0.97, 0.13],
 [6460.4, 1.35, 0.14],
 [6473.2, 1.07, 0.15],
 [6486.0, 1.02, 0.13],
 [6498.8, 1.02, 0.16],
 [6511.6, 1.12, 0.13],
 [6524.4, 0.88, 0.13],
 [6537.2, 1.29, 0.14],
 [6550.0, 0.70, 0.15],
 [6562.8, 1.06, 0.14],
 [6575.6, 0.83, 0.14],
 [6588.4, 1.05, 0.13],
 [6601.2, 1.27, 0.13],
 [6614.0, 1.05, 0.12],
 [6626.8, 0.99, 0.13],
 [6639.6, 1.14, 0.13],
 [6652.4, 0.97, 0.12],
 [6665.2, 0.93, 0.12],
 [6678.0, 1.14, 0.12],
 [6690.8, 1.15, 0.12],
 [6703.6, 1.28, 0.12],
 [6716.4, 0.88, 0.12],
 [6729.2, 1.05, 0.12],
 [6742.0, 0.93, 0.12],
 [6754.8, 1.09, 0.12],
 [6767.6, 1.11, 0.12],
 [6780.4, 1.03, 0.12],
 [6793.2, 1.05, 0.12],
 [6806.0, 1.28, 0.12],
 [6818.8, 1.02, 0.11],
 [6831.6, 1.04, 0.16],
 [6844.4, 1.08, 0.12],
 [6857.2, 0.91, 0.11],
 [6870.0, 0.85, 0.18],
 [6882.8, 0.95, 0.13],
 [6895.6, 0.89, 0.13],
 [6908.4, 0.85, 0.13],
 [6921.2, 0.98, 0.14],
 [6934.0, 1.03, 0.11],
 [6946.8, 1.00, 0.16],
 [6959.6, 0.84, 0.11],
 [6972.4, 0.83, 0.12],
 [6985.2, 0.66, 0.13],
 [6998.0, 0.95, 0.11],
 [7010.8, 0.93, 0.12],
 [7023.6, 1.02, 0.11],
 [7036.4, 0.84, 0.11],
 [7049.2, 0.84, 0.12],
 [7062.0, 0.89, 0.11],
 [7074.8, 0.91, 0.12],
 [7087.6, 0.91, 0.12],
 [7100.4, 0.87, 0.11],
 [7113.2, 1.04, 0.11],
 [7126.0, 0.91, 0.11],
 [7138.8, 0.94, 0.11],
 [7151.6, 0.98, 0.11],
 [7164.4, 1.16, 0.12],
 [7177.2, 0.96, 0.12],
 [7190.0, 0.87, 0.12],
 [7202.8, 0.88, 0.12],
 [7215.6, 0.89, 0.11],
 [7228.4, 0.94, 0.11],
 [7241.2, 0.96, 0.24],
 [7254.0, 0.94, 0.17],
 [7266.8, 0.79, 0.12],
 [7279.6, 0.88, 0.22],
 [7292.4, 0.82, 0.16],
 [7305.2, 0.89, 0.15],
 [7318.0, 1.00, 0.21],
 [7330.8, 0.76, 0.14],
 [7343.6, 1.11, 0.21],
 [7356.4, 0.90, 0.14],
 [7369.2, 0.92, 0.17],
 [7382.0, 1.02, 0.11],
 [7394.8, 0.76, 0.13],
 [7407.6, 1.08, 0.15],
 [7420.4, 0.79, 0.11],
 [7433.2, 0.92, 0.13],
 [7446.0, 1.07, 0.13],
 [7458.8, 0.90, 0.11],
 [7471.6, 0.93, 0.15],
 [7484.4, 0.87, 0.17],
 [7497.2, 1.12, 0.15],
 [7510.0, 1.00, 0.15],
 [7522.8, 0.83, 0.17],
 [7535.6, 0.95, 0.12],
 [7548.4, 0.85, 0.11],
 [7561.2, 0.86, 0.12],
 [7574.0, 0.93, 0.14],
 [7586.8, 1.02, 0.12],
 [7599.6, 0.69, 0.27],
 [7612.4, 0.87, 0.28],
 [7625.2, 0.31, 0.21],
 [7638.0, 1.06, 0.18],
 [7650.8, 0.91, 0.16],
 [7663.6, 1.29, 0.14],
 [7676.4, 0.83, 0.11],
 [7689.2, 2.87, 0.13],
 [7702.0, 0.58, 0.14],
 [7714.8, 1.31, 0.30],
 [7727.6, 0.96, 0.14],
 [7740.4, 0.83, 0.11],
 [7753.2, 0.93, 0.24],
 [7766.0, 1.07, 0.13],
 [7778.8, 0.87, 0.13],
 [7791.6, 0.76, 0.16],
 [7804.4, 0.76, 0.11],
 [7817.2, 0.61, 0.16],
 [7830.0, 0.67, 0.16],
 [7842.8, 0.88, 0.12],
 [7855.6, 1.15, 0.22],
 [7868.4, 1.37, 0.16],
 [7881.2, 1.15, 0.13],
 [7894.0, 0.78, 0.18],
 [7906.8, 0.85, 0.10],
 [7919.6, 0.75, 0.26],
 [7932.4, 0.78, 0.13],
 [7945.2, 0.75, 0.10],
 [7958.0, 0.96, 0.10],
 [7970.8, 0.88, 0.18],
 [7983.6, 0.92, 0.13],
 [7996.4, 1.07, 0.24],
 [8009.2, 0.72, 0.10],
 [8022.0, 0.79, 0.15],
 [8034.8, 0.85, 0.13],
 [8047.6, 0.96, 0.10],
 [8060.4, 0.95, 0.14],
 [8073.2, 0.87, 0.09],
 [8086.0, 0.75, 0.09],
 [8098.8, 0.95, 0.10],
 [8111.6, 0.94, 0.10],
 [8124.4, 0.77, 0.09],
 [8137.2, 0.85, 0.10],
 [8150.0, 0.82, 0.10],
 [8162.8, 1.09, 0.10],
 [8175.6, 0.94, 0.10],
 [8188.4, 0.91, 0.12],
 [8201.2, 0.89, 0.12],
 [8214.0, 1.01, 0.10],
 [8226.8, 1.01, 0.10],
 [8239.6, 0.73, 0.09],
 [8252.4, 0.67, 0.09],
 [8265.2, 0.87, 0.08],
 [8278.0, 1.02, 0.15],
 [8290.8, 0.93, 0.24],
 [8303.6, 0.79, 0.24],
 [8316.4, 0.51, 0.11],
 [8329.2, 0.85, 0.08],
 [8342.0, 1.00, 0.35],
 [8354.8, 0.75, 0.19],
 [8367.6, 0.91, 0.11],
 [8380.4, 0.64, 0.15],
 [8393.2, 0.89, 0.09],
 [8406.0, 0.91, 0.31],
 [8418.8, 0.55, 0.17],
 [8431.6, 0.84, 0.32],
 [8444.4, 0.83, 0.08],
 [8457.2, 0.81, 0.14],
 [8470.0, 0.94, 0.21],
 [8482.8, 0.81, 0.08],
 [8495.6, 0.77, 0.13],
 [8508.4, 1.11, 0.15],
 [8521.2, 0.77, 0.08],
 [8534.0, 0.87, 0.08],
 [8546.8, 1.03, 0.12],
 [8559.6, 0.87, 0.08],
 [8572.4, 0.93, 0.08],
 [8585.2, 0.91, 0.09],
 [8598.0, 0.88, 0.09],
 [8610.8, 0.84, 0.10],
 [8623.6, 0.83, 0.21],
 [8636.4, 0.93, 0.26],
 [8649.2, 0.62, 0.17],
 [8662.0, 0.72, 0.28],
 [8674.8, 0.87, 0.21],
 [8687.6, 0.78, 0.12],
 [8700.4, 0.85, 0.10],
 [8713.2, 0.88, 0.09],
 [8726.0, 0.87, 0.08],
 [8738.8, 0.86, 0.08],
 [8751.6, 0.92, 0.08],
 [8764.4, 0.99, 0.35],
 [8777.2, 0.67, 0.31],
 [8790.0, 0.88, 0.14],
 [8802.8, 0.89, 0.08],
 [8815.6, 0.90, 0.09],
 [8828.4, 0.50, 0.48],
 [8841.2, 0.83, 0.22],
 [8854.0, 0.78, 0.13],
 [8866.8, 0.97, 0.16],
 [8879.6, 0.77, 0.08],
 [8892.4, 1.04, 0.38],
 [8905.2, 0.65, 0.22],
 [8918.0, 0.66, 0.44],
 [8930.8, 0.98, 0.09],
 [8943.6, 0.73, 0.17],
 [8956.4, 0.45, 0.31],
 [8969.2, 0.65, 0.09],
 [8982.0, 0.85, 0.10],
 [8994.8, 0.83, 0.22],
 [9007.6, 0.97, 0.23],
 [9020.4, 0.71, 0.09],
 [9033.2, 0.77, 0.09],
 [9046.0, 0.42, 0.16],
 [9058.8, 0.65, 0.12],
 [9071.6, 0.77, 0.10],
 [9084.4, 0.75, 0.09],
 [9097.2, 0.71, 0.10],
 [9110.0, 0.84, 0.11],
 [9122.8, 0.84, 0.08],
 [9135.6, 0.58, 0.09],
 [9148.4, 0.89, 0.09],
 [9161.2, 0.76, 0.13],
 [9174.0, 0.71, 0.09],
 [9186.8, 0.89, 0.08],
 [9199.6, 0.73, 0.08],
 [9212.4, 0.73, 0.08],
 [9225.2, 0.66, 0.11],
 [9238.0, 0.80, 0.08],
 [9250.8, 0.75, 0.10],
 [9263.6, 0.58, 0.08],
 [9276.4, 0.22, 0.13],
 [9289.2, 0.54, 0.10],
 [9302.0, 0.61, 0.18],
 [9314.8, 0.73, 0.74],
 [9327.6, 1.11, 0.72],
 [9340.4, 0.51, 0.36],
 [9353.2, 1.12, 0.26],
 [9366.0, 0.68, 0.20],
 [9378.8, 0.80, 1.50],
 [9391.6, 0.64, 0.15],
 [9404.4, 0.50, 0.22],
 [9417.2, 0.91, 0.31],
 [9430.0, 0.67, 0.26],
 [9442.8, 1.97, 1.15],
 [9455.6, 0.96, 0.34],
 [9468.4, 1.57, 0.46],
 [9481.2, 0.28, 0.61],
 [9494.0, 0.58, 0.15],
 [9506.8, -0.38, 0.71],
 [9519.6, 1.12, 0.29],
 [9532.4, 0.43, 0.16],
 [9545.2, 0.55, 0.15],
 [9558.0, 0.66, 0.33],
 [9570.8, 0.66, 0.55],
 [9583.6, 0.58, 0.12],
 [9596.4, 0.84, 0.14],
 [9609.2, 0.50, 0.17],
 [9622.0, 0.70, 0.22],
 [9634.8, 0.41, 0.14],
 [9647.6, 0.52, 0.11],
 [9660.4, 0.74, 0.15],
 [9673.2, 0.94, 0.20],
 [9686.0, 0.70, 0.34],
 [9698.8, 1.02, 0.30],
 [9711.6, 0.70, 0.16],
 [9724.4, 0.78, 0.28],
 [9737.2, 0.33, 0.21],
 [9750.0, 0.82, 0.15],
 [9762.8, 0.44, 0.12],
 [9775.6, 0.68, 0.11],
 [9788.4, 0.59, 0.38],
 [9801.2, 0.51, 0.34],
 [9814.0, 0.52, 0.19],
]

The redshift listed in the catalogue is 0.171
